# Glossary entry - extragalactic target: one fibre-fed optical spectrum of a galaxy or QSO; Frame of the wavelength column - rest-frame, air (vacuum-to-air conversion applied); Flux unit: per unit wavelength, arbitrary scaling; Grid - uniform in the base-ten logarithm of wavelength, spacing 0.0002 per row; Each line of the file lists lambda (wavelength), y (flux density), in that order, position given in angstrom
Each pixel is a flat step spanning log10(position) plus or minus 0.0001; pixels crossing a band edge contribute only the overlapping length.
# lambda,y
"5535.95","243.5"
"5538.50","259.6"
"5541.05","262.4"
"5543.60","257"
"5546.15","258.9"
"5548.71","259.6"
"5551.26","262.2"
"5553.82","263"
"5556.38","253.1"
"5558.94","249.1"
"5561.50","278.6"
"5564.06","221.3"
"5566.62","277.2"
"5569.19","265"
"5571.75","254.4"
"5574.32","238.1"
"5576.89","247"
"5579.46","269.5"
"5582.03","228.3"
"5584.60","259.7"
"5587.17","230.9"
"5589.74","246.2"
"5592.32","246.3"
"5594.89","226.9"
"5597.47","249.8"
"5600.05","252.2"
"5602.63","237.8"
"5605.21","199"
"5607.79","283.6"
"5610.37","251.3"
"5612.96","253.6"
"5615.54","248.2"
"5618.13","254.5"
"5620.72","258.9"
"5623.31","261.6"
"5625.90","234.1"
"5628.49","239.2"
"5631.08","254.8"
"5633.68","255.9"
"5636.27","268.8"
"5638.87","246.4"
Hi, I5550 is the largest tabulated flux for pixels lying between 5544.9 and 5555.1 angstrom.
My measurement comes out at 263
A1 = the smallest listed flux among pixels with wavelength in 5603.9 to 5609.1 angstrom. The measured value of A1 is 199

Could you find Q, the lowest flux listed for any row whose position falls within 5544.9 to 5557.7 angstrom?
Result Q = 253.1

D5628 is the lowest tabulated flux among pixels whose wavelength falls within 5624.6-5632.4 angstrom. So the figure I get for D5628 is 234.1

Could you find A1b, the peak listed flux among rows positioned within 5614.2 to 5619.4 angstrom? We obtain 254.5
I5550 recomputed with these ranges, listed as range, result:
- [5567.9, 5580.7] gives 269.5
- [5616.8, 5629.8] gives 261.6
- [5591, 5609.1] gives 283.6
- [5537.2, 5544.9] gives 262.4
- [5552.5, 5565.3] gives 278.6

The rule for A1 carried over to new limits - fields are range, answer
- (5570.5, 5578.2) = 238.1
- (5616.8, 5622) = 254.5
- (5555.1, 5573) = 221.3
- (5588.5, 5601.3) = 226.9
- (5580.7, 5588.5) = 228.3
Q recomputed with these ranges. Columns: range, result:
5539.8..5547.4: 257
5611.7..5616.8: 248.2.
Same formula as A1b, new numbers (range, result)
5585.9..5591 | 246.2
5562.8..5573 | 277.2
